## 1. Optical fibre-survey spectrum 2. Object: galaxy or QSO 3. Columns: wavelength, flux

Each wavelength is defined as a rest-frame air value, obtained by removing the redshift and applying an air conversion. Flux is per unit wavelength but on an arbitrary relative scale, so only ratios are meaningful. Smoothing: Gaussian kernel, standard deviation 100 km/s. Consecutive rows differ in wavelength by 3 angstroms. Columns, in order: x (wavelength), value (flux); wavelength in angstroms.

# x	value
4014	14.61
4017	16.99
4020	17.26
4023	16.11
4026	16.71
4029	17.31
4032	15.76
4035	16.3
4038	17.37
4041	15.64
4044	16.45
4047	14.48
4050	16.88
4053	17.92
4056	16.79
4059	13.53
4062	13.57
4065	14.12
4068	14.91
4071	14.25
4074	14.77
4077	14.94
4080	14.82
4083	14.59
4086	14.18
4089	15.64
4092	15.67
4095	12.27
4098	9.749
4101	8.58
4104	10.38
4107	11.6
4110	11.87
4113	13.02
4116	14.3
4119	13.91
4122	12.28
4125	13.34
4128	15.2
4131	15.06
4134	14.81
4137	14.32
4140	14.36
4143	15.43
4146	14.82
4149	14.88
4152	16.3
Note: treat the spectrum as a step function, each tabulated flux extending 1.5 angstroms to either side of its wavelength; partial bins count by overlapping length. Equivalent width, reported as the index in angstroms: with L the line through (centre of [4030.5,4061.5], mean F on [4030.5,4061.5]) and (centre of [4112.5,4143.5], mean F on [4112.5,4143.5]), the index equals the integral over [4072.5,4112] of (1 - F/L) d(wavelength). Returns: 5.3 angstroms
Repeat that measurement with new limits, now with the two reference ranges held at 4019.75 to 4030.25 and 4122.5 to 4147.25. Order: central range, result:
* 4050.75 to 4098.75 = 3.65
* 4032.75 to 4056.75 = -0.09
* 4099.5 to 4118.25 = 4.18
